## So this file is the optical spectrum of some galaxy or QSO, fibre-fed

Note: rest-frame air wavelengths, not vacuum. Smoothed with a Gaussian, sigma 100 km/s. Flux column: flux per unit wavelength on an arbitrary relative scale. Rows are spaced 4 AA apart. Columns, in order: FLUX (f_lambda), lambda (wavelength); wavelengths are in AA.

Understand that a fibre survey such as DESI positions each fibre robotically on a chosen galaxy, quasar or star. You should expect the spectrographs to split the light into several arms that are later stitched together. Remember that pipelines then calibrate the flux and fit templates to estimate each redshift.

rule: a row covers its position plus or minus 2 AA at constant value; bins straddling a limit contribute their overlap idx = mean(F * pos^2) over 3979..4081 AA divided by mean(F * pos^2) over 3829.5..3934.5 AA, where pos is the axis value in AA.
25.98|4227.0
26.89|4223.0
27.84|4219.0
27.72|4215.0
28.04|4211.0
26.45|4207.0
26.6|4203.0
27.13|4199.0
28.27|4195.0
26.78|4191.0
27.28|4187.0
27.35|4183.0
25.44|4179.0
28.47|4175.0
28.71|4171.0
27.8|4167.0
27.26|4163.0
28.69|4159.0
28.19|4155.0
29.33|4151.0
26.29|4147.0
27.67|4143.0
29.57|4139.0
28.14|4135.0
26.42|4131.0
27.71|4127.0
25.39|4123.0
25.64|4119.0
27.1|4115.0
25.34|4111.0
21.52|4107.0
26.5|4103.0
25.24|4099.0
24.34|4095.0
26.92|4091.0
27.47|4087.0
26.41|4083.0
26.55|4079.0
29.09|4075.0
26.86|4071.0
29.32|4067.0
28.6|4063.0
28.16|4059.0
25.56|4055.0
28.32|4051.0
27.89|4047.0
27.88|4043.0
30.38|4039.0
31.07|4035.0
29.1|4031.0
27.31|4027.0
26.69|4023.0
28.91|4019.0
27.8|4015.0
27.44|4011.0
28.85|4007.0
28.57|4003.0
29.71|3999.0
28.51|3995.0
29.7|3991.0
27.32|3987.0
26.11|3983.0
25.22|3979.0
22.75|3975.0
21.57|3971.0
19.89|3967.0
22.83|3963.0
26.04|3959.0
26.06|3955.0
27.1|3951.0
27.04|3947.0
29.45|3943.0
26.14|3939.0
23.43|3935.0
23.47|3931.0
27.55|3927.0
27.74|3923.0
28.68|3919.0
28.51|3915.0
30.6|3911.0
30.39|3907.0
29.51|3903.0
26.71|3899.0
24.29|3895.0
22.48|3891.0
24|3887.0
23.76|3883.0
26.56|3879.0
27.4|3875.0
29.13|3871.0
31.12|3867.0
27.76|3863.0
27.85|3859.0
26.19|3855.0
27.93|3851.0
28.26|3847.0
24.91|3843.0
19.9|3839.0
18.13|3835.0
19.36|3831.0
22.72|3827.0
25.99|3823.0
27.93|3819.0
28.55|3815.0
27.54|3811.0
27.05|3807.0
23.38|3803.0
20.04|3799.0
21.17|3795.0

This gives 1.16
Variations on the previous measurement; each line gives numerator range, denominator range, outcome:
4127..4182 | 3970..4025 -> 1.11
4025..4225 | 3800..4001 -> 1.17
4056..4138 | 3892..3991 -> 1.10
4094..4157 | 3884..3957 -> 1.10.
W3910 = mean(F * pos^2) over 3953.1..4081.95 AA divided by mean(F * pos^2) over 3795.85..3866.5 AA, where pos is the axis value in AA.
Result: 1.20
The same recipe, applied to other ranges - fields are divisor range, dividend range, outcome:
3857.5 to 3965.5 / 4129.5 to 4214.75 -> 1.17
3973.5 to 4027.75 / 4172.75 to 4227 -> 1.09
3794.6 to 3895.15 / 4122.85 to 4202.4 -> 1.28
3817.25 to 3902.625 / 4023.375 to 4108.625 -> 1.19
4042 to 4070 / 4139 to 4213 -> 1.05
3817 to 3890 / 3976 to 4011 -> 1.17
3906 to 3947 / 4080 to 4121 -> 1.02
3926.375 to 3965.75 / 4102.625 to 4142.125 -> 1.12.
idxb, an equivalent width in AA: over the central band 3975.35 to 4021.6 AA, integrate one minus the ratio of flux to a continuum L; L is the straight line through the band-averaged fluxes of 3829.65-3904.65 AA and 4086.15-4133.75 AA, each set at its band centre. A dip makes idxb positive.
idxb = -3.8 AA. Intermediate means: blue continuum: 25.6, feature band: 27.8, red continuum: 25.8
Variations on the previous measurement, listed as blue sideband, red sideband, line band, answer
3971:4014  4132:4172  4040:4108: 1.6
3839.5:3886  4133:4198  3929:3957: 1.2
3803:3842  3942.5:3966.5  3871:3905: -1.1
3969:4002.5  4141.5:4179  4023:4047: -1.8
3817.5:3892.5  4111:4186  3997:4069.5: -4.9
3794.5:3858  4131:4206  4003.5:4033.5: -2.1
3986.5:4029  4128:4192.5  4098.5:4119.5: 2.0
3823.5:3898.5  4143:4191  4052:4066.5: -0.5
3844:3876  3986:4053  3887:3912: 1.2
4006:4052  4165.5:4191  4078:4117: 3.2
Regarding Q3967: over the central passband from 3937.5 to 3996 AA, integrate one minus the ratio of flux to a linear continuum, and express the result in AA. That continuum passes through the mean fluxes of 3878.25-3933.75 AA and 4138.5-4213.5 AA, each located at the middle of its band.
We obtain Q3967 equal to 2.7 AA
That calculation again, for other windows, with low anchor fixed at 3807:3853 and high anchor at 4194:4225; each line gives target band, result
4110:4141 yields -0.23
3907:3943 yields -2.74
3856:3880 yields -3.14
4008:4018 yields -0.72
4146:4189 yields -1.10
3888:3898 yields 0.56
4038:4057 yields -1.19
